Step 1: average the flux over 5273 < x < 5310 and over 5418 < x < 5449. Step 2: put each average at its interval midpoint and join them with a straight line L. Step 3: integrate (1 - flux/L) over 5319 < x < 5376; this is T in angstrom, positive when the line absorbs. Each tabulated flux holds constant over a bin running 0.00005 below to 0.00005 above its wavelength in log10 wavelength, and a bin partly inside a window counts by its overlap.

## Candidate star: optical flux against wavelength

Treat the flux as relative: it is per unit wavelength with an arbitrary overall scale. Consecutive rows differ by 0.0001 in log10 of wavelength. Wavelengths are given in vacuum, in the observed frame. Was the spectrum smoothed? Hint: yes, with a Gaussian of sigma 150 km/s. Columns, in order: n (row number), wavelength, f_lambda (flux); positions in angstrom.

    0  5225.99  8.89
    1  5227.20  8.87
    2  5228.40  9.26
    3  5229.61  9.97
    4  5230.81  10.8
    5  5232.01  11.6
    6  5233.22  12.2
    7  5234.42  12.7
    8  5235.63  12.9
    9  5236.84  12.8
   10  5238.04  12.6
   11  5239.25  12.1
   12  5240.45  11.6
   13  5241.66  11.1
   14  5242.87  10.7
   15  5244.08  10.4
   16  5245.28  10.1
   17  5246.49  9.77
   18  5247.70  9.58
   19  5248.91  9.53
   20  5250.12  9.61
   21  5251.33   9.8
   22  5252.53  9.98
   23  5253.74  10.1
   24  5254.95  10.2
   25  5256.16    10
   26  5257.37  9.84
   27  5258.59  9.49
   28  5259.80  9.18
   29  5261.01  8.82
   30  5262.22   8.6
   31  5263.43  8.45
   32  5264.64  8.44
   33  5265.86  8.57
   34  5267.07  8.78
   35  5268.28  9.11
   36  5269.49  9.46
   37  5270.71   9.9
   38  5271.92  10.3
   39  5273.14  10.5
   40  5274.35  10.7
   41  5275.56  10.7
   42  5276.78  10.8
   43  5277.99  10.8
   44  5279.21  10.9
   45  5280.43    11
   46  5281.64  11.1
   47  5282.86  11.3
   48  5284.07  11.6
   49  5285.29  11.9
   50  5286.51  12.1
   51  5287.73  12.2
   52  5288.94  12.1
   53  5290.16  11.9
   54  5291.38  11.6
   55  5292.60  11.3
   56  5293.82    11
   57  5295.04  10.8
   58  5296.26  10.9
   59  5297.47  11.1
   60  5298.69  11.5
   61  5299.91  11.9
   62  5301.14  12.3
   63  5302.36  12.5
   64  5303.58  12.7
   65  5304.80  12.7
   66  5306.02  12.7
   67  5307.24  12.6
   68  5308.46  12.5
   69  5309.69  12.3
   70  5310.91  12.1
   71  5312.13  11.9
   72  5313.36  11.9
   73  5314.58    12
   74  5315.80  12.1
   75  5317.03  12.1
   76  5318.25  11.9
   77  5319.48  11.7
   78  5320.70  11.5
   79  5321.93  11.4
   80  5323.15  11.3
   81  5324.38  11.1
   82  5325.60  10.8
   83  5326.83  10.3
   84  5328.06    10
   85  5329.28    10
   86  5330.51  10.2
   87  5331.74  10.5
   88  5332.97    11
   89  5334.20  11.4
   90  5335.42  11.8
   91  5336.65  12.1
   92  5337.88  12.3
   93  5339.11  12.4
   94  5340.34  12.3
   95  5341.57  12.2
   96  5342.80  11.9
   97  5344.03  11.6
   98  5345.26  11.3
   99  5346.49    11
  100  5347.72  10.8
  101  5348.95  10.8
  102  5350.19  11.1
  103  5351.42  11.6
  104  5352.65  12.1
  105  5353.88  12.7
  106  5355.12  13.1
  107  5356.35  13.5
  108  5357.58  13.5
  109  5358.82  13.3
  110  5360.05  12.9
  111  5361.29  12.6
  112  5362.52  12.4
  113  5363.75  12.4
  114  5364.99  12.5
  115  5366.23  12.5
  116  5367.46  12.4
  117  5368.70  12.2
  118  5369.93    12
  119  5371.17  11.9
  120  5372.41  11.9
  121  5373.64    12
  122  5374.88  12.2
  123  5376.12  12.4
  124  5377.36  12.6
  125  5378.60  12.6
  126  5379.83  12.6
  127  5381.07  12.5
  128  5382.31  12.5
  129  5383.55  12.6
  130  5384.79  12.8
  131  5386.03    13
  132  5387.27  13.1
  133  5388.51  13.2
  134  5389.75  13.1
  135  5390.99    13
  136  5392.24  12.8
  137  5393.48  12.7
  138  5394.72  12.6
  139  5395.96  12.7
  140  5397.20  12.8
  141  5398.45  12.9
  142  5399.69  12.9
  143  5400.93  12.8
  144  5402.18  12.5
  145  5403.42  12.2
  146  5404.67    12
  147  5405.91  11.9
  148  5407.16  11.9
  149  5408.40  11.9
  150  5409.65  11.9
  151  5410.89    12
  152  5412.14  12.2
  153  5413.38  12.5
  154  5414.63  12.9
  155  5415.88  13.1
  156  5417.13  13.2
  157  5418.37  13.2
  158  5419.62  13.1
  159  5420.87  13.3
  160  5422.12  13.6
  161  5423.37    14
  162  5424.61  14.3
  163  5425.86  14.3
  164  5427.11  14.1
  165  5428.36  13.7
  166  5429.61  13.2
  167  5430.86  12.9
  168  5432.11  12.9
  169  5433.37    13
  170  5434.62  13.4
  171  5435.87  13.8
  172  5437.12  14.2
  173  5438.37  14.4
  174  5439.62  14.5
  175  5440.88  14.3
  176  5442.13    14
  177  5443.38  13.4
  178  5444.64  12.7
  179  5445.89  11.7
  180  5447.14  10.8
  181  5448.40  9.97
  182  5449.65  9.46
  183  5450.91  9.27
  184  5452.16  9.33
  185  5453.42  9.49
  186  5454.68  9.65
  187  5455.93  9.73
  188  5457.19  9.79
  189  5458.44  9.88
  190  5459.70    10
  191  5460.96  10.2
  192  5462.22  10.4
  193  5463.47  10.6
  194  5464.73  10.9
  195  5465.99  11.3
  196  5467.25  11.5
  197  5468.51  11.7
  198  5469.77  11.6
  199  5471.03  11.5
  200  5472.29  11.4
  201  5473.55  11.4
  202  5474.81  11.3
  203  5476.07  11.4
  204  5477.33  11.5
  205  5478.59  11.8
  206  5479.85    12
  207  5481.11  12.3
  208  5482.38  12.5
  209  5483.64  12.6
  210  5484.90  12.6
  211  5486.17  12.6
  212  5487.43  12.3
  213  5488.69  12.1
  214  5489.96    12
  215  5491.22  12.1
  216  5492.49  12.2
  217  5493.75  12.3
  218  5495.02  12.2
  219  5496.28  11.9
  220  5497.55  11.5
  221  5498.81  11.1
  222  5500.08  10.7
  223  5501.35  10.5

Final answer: 2.29 angstrom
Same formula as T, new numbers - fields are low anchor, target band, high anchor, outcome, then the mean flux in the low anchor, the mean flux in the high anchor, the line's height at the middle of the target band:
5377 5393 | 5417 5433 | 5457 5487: -1.80 angstrom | 12.8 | 11.4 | 12.2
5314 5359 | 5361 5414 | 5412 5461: -2.08 angstrom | 11.6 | 12.4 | 12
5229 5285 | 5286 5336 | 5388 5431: -1.43 angstrom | 10.4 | 12.9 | 11.3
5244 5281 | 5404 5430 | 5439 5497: -4.47 angstrom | 9.78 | 11.5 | 11.1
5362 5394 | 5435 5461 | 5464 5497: 1.28 angstrom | 12.5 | 11.9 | 12.1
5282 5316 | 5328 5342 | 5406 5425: 0.92 angstrom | 11.9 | 12.8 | 12.2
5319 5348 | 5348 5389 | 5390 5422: -1.79 angstrom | 11.3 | 12.6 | 11.9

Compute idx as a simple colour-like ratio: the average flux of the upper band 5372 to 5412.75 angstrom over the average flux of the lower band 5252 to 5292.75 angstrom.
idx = 1.2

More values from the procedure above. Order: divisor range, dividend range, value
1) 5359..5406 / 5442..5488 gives 0.89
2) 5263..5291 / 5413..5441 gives 1.28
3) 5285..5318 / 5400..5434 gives 1.08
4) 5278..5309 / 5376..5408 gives 1.08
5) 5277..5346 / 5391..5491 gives 1.05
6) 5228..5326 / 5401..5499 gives 1.10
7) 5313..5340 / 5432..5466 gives 1.01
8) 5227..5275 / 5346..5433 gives 1.24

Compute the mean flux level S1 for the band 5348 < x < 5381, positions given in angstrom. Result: 12.4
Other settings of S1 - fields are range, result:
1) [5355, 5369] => 12.8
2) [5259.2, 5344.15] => 11.2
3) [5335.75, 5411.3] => 12.4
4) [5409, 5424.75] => 13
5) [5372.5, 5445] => 13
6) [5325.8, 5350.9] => 11.2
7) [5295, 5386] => 12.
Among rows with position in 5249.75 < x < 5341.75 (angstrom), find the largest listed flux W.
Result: 12.7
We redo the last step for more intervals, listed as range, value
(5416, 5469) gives 14.5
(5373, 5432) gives 14.3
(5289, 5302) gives 12.3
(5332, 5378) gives 13.5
